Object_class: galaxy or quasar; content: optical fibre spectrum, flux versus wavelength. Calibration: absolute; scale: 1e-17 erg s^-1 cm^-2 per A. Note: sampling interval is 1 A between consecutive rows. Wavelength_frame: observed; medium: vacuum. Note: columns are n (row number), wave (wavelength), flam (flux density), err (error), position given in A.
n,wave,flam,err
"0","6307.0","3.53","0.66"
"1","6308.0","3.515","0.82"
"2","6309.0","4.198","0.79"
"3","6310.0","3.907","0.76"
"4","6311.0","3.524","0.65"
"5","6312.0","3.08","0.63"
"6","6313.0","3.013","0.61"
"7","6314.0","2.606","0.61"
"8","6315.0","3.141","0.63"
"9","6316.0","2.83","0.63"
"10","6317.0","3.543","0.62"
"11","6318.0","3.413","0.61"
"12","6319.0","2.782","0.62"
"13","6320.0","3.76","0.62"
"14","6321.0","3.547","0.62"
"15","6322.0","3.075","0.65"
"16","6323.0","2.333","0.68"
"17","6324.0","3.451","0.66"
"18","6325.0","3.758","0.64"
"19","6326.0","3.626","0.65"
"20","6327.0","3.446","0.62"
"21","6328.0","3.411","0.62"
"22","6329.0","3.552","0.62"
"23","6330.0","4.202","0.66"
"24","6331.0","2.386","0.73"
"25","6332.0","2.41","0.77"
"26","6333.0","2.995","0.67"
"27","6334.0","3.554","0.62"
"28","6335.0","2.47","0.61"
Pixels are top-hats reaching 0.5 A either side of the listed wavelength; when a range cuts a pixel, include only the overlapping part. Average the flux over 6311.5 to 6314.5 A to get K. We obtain 2.9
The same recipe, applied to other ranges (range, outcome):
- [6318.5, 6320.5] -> 3.27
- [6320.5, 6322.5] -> 3.31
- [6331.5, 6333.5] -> 2.7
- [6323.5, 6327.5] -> 3.57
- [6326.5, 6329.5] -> 3.47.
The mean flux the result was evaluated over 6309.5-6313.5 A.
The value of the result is 3.38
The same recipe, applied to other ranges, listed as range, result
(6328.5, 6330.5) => 3.88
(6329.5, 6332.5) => 3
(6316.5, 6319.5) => 3.25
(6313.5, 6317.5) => 3.03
